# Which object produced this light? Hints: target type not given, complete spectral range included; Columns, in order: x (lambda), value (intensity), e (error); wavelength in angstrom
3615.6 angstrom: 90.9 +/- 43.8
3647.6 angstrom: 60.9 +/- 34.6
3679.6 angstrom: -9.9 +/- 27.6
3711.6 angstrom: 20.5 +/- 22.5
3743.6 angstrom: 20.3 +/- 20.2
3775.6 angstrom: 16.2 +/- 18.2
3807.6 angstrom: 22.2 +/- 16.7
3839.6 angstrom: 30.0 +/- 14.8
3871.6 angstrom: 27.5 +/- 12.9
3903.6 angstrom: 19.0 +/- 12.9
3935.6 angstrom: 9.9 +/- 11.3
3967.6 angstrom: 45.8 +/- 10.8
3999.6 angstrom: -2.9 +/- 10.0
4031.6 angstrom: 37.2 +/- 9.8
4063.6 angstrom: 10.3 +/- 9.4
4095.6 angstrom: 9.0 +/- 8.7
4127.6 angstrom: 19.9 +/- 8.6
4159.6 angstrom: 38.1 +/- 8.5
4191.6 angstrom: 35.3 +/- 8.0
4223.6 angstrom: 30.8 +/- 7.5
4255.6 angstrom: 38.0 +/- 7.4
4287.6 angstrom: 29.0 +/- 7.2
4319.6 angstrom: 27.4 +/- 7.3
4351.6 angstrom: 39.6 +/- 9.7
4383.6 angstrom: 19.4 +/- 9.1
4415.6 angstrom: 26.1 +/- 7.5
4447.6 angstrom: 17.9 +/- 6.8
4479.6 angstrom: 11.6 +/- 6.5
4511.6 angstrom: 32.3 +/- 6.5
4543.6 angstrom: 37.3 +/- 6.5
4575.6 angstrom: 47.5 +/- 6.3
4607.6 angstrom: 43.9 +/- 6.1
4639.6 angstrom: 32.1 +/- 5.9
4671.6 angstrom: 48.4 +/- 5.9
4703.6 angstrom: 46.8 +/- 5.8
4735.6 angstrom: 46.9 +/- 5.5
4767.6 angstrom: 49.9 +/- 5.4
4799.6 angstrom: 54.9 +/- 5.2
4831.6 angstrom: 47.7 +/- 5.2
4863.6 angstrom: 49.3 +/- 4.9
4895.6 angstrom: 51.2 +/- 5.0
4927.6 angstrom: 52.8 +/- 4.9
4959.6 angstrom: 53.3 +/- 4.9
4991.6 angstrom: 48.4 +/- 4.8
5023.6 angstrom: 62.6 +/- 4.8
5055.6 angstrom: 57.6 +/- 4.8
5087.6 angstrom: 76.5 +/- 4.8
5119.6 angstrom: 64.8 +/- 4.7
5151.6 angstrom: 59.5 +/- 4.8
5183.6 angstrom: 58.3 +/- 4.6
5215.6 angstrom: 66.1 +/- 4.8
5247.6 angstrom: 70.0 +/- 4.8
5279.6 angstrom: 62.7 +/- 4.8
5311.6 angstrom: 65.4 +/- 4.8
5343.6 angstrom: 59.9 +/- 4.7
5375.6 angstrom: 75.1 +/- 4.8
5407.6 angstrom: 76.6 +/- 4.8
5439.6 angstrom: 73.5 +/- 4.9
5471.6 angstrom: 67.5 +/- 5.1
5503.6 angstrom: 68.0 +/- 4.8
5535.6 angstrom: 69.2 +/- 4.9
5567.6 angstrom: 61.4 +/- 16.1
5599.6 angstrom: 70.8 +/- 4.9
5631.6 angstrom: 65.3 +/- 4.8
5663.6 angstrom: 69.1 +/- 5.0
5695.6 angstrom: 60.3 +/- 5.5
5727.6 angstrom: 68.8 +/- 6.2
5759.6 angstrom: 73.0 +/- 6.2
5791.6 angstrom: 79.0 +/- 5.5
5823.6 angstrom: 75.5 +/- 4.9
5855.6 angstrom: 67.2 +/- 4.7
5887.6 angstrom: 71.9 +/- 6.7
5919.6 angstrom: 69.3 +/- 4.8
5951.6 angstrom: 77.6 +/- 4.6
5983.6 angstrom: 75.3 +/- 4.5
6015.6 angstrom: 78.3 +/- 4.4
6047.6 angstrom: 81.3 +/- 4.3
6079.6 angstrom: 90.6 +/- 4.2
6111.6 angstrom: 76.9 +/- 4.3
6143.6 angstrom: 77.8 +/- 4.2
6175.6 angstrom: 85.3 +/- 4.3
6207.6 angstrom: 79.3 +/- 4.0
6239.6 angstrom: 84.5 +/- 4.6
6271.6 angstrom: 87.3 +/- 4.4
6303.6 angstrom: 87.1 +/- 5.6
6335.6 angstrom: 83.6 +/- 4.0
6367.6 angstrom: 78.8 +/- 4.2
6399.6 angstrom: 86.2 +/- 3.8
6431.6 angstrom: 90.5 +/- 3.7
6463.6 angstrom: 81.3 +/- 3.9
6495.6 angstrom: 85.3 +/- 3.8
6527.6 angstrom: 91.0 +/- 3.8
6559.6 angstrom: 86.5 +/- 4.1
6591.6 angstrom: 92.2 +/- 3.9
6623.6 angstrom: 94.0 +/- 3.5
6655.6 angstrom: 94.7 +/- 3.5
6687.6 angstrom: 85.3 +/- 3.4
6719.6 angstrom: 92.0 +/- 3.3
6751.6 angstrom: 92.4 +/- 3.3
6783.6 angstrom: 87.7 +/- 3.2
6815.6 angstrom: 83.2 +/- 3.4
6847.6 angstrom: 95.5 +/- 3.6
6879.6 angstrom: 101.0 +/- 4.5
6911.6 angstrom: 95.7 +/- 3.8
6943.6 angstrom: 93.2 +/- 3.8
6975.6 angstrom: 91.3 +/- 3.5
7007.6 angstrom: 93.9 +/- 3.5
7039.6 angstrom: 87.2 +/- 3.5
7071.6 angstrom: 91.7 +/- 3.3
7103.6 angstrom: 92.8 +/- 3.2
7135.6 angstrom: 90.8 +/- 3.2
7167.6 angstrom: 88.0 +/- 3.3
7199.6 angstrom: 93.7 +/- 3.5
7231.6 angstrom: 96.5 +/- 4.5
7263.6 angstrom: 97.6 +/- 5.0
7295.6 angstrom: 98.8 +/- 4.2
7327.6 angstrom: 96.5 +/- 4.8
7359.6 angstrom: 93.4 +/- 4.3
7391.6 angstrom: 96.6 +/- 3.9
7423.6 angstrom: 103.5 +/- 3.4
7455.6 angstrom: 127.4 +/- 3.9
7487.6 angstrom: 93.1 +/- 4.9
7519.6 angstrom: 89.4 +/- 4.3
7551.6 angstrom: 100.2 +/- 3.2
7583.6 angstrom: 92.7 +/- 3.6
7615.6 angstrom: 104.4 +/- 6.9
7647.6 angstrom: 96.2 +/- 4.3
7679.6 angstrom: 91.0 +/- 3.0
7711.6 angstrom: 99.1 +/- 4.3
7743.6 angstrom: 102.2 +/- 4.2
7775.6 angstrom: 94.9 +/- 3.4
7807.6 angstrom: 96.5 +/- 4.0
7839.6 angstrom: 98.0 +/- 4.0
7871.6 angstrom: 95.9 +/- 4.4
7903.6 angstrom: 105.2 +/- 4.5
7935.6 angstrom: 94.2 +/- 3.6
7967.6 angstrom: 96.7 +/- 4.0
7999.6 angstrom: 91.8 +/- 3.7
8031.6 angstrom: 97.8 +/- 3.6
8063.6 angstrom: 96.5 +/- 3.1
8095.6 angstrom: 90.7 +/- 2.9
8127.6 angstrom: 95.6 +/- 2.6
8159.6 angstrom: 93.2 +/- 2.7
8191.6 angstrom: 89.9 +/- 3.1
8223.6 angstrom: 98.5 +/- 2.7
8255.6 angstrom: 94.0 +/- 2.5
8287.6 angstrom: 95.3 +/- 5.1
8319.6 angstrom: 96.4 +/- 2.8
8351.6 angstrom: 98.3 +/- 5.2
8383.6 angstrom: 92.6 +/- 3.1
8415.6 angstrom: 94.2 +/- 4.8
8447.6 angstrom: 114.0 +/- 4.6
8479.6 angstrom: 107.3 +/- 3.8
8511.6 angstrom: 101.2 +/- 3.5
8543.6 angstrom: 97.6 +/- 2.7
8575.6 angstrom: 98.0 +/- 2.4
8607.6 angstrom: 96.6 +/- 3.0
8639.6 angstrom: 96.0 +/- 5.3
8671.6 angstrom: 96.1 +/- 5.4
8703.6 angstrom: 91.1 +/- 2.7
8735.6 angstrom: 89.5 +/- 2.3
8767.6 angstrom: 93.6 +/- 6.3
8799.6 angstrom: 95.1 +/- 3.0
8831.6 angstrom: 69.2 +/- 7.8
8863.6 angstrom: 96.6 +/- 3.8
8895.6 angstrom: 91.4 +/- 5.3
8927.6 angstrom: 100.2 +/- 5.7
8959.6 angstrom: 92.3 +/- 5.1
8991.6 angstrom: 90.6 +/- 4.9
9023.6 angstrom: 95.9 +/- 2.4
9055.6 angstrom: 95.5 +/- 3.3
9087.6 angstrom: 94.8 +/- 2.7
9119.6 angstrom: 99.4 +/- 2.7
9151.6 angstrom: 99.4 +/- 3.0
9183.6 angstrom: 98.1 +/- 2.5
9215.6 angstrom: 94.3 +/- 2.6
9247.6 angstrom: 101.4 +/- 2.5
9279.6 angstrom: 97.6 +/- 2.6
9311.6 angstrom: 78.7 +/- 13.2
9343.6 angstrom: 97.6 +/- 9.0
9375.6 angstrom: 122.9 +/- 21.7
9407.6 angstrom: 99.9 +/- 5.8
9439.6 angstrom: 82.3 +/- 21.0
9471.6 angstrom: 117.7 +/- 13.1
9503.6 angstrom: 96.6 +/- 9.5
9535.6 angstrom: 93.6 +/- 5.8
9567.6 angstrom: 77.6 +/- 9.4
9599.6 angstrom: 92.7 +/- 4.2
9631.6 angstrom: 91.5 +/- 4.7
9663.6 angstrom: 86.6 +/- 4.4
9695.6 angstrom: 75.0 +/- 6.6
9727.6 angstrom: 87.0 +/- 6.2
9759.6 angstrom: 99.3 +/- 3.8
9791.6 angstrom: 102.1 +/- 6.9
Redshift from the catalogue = 0.13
